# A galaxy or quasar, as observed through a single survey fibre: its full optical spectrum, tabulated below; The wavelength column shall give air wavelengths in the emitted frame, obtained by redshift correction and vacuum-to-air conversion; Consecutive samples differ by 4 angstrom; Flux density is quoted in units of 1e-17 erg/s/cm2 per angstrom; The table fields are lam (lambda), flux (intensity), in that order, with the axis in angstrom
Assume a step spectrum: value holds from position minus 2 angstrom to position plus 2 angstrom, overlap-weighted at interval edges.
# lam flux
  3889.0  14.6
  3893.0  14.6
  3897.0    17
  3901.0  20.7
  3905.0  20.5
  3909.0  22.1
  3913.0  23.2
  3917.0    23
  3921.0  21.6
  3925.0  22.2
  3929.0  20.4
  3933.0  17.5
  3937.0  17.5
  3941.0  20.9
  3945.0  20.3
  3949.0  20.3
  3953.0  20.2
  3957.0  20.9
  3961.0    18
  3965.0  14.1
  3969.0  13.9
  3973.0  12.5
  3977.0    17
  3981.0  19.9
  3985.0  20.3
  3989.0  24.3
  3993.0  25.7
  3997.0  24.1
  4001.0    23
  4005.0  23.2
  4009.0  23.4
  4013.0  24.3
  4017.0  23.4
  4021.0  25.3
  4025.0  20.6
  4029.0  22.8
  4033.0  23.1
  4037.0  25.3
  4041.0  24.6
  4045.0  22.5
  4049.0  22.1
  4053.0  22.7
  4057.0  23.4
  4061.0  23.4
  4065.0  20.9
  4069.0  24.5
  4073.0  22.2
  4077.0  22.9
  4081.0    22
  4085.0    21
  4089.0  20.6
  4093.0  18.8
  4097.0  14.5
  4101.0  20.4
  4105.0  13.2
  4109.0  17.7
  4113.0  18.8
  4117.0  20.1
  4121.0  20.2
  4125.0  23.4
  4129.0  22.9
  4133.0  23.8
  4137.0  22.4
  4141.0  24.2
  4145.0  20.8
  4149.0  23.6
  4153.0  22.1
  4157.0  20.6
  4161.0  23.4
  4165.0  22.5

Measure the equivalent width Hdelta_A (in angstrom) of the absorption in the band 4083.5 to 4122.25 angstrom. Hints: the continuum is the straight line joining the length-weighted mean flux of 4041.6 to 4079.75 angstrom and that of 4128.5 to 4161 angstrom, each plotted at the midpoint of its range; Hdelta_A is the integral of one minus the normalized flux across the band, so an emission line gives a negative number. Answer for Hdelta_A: 7.2 angstrom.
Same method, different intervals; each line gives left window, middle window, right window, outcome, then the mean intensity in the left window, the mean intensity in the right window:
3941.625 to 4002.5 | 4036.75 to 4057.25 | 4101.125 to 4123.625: -4.68 angstrom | 19.6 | 18.4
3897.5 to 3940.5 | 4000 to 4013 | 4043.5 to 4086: -0.93 angstrom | 20.7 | 22.5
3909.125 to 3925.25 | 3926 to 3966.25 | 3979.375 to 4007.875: 6.20 angstrom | 22.5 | 23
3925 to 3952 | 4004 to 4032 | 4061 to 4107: -4.60 angstrom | 19.7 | 20.2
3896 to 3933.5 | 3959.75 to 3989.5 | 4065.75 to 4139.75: 5.34 angstrom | 21.1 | 20.6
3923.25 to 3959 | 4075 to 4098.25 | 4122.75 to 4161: 1.89 angstrom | 20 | 22.7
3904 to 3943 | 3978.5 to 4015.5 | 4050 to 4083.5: -2.07 angstrom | 20.9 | 22.7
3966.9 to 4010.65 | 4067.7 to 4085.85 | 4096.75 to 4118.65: -4.06 angstrom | 20.6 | 17.6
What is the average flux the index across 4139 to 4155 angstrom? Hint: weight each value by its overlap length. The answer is 22.7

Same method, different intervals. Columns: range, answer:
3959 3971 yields 15.3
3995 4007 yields 23.4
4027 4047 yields 23.7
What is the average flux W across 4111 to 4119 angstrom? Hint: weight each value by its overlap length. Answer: 19.5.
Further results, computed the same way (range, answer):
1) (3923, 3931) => 21.3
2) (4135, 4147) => 22.5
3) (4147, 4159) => 22.1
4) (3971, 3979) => 14.8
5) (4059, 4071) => 22.9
